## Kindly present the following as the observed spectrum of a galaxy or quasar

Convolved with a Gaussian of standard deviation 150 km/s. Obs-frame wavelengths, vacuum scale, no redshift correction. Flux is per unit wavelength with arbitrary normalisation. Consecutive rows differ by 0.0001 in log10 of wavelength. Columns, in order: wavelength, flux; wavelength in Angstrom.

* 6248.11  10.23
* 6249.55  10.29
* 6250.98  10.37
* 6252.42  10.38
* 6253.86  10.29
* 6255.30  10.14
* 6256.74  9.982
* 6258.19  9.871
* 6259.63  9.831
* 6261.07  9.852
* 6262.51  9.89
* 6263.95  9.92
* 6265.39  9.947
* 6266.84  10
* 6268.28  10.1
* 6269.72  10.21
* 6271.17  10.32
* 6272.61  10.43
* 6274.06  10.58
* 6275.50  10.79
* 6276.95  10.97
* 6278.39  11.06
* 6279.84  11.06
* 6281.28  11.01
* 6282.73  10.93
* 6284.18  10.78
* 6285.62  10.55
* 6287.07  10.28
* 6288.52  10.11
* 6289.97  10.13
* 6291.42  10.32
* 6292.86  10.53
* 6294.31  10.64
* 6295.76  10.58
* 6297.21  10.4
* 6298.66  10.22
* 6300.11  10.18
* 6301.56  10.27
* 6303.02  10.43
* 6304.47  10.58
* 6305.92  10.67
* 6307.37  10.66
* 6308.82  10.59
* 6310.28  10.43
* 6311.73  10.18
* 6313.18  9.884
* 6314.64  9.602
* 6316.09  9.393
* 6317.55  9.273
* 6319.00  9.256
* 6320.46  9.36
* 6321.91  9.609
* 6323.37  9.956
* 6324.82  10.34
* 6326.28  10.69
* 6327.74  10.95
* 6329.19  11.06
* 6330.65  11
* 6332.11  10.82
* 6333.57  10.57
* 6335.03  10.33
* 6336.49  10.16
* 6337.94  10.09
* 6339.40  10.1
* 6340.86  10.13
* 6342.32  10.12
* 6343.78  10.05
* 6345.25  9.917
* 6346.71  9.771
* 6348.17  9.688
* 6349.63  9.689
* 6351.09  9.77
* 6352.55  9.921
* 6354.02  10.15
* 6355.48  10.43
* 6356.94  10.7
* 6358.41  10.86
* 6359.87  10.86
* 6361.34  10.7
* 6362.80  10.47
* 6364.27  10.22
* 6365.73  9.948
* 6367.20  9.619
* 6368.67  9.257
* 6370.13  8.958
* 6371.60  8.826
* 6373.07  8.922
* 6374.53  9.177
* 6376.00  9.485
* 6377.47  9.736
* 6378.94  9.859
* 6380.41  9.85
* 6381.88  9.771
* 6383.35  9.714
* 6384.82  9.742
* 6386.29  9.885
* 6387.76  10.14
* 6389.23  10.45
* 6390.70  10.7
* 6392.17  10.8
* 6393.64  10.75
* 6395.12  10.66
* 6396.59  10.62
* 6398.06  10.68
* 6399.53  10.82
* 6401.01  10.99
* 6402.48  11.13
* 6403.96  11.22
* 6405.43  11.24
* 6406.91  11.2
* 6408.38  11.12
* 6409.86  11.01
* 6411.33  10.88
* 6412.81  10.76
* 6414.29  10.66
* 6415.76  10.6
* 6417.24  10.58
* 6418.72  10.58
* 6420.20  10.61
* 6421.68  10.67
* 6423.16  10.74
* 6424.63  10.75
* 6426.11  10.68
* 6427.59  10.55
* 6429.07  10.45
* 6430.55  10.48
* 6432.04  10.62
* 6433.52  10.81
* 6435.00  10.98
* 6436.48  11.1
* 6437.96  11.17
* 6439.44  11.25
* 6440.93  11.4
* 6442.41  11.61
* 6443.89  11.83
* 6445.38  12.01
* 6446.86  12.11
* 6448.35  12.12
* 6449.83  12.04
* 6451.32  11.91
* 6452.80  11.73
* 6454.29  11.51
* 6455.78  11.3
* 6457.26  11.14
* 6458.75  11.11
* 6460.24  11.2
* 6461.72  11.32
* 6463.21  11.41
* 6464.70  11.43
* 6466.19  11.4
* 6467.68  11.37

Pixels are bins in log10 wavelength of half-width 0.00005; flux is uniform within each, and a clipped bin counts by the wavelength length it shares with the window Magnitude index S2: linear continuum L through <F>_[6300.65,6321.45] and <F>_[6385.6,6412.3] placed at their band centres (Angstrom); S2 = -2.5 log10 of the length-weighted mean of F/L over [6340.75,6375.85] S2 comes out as 0.06 mag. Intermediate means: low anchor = 10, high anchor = 10.8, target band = 9.91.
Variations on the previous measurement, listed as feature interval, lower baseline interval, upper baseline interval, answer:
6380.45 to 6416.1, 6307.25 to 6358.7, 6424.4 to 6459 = 0.02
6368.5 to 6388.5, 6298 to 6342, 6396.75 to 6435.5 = 0.11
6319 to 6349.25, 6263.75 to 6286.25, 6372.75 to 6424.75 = 0.03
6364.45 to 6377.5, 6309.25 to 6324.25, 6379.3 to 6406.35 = 0.10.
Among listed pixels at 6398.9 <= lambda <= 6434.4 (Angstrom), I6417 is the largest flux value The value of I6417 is 11.24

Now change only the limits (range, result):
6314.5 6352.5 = 11.06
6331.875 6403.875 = 11.13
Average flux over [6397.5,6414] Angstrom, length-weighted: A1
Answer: 11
